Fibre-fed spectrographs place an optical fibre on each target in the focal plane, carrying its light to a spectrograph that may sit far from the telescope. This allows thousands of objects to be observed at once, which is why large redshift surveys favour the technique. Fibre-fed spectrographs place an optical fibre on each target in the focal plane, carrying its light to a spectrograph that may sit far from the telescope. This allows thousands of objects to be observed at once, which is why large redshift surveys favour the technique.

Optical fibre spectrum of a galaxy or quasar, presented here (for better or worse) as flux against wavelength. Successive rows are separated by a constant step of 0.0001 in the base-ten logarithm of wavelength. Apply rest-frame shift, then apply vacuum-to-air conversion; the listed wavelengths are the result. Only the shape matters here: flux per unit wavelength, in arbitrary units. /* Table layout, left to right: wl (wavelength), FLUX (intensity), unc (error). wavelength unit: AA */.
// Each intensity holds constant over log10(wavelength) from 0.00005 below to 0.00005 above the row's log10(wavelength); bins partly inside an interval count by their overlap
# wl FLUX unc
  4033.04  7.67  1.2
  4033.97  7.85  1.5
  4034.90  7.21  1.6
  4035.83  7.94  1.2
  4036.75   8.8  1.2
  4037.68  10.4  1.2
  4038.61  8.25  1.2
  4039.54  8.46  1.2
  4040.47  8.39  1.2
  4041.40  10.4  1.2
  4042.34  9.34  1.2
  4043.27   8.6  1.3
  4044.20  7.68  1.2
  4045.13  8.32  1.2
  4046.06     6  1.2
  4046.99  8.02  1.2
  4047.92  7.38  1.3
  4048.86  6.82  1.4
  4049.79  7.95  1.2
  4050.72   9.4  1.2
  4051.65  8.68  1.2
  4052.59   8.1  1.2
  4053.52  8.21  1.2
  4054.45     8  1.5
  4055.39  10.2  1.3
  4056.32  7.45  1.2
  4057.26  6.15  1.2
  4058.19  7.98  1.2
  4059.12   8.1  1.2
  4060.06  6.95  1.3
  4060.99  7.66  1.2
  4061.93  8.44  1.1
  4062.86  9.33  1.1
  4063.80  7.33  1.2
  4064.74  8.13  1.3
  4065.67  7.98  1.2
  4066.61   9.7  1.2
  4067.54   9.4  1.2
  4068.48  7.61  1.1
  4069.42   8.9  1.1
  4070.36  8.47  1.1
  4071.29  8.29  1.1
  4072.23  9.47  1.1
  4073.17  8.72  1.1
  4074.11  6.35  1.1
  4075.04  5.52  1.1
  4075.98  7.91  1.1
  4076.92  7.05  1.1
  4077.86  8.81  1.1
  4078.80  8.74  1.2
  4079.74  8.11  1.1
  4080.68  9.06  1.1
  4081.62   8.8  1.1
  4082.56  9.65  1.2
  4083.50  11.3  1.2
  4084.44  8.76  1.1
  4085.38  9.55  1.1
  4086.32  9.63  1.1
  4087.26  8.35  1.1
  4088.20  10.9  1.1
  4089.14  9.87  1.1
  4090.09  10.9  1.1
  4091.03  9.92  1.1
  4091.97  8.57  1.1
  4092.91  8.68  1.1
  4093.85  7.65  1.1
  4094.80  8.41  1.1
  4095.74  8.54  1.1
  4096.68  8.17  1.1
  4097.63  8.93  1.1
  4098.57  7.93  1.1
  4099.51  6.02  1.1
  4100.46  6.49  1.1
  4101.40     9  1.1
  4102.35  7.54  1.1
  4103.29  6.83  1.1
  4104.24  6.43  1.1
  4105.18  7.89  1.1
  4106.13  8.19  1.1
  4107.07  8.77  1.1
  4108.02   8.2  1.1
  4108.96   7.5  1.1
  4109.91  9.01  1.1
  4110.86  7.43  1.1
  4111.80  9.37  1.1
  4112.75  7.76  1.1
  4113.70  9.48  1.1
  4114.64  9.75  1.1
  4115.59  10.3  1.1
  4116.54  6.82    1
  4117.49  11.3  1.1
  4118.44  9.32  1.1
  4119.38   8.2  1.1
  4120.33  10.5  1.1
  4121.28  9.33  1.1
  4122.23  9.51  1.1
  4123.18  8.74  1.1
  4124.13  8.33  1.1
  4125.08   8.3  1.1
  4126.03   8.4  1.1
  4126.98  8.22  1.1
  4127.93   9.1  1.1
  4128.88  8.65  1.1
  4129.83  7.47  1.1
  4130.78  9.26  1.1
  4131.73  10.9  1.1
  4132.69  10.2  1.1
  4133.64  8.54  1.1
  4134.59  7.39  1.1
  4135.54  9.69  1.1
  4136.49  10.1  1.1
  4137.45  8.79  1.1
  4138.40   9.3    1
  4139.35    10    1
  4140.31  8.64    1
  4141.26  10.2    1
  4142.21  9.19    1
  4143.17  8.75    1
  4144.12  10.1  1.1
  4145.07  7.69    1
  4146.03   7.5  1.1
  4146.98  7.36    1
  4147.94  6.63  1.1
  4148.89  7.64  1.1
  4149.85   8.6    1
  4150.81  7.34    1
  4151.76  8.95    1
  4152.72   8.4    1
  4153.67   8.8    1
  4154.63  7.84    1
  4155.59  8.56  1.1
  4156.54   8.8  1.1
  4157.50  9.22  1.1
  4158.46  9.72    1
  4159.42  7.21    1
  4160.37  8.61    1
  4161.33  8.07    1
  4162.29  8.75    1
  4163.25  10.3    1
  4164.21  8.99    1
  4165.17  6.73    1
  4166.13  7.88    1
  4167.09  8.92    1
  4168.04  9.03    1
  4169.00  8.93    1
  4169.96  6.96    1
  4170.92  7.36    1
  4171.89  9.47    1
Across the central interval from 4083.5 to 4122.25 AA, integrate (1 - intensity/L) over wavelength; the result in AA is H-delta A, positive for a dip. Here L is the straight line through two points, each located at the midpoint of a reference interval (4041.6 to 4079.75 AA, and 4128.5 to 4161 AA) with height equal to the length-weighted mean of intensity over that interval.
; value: -1.38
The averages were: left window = 8.09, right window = 8.7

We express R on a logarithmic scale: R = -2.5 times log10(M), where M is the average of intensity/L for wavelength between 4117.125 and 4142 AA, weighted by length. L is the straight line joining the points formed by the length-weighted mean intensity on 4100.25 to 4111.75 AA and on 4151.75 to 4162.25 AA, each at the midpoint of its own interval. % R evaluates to -0.12 mag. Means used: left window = 7.87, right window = 8.55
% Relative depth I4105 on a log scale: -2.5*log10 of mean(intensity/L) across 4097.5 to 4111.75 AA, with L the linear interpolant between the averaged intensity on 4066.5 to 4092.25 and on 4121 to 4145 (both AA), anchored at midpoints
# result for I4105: 0.154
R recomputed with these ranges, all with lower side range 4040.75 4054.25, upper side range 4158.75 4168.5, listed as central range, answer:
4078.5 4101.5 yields -0.072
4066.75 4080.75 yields 0.013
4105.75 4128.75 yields -0.058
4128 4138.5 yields -0.087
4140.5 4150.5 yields 0.010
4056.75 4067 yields 0.037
